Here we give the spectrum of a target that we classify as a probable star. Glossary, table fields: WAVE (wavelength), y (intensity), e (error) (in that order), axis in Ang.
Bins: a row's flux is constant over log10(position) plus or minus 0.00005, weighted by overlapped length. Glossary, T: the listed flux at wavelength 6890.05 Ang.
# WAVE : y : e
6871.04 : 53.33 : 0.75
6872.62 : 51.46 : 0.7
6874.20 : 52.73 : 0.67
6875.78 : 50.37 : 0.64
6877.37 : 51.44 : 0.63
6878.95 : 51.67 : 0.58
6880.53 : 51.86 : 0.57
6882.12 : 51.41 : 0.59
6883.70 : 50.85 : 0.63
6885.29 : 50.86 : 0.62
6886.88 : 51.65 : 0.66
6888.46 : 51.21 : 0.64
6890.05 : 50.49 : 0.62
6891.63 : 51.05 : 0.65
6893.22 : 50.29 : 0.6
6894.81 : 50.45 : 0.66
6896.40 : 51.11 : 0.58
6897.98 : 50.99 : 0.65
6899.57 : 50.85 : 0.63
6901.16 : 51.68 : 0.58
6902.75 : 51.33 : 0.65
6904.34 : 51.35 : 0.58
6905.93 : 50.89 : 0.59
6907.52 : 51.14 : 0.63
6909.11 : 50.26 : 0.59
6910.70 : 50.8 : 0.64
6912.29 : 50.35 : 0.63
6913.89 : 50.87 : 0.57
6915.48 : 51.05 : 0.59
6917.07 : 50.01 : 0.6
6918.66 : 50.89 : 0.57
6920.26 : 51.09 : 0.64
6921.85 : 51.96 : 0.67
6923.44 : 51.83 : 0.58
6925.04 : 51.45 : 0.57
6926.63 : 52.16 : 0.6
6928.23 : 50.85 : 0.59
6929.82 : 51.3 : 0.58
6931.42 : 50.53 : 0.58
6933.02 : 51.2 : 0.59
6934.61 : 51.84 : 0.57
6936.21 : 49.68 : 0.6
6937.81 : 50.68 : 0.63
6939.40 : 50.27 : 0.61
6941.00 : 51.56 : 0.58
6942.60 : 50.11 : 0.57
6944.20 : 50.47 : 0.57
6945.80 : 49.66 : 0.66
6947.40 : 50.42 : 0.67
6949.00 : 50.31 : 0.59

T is 50.49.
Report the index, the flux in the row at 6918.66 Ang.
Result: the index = 50.89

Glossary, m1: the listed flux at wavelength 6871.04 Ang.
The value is 53.33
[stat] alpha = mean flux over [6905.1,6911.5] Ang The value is 50.8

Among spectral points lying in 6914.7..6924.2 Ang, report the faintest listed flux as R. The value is 50.01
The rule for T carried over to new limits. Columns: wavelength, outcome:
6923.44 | 51.83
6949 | 50.31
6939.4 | 50.27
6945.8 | 49.66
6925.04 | 51.45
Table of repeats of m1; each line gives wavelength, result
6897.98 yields 50.99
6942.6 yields 50.11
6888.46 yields 51.21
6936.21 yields 49.68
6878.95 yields 51.67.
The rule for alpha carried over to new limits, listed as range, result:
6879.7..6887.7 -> 51.3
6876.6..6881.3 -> 51.7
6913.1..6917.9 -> 50.7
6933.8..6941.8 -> 50.8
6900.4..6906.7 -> 51.3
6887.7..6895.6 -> 50.7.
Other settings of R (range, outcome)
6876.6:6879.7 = 51.44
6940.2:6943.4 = 50.11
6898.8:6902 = 50.85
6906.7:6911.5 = 50.26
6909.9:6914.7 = 50.35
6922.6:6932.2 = 50.53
